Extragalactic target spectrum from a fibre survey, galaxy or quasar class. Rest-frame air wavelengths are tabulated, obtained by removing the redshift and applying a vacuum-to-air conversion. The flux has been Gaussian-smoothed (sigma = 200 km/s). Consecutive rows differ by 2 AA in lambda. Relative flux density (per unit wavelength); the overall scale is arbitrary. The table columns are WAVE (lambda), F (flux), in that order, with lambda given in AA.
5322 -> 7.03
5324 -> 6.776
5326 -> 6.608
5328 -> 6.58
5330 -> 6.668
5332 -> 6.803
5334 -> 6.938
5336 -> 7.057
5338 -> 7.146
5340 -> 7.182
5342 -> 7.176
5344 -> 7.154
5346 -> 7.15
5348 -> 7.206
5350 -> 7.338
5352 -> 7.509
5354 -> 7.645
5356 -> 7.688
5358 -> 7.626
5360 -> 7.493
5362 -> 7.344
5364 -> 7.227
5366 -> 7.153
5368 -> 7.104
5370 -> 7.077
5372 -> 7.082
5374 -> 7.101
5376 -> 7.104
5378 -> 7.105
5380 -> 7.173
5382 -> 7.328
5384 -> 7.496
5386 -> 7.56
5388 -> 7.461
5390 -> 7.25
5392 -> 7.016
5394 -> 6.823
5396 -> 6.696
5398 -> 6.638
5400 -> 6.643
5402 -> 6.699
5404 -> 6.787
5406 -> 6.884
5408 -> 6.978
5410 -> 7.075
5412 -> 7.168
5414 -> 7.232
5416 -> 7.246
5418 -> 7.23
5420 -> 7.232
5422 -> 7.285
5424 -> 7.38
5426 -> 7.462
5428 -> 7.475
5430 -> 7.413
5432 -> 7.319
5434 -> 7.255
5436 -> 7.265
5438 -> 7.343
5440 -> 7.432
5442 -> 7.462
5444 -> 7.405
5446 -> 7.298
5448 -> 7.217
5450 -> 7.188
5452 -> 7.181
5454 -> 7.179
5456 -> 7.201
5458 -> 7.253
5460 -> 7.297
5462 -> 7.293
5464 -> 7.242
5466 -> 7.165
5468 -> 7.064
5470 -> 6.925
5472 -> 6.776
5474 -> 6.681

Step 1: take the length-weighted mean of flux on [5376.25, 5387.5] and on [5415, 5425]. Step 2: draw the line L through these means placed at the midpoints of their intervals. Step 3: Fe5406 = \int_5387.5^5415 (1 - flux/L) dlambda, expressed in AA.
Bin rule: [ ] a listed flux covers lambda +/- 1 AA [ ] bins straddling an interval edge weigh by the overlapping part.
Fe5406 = 1.3 AA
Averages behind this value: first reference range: 7.32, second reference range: 7.27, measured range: 6.94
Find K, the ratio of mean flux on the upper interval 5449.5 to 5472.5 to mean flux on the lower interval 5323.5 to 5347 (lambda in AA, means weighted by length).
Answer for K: 1.03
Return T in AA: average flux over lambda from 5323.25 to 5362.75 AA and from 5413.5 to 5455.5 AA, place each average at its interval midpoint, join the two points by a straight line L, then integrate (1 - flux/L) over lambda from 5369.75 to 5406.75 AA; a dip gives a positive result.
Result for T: 0.93 AA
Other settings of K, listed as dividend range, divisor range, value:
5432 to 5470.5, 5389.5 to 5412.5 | 1.05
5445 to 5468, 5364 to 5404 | 1.02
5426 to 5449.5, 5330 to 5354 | 1.03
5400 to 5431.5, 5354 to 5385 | 0.98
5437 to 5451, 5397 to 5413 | 1.07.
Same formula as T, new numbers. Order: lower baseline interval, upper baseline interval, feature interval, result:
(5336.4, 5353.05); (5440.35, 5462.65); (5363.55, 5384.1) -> 0.2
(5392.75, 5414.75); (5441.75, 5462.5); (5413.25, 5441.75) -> -1.1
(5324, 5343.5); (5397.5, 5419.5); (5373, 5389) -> -0.8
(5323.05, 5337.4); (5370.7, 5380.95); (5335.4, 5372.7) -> -1.8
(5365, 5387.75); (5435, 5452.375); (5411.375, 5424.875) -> 0.0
